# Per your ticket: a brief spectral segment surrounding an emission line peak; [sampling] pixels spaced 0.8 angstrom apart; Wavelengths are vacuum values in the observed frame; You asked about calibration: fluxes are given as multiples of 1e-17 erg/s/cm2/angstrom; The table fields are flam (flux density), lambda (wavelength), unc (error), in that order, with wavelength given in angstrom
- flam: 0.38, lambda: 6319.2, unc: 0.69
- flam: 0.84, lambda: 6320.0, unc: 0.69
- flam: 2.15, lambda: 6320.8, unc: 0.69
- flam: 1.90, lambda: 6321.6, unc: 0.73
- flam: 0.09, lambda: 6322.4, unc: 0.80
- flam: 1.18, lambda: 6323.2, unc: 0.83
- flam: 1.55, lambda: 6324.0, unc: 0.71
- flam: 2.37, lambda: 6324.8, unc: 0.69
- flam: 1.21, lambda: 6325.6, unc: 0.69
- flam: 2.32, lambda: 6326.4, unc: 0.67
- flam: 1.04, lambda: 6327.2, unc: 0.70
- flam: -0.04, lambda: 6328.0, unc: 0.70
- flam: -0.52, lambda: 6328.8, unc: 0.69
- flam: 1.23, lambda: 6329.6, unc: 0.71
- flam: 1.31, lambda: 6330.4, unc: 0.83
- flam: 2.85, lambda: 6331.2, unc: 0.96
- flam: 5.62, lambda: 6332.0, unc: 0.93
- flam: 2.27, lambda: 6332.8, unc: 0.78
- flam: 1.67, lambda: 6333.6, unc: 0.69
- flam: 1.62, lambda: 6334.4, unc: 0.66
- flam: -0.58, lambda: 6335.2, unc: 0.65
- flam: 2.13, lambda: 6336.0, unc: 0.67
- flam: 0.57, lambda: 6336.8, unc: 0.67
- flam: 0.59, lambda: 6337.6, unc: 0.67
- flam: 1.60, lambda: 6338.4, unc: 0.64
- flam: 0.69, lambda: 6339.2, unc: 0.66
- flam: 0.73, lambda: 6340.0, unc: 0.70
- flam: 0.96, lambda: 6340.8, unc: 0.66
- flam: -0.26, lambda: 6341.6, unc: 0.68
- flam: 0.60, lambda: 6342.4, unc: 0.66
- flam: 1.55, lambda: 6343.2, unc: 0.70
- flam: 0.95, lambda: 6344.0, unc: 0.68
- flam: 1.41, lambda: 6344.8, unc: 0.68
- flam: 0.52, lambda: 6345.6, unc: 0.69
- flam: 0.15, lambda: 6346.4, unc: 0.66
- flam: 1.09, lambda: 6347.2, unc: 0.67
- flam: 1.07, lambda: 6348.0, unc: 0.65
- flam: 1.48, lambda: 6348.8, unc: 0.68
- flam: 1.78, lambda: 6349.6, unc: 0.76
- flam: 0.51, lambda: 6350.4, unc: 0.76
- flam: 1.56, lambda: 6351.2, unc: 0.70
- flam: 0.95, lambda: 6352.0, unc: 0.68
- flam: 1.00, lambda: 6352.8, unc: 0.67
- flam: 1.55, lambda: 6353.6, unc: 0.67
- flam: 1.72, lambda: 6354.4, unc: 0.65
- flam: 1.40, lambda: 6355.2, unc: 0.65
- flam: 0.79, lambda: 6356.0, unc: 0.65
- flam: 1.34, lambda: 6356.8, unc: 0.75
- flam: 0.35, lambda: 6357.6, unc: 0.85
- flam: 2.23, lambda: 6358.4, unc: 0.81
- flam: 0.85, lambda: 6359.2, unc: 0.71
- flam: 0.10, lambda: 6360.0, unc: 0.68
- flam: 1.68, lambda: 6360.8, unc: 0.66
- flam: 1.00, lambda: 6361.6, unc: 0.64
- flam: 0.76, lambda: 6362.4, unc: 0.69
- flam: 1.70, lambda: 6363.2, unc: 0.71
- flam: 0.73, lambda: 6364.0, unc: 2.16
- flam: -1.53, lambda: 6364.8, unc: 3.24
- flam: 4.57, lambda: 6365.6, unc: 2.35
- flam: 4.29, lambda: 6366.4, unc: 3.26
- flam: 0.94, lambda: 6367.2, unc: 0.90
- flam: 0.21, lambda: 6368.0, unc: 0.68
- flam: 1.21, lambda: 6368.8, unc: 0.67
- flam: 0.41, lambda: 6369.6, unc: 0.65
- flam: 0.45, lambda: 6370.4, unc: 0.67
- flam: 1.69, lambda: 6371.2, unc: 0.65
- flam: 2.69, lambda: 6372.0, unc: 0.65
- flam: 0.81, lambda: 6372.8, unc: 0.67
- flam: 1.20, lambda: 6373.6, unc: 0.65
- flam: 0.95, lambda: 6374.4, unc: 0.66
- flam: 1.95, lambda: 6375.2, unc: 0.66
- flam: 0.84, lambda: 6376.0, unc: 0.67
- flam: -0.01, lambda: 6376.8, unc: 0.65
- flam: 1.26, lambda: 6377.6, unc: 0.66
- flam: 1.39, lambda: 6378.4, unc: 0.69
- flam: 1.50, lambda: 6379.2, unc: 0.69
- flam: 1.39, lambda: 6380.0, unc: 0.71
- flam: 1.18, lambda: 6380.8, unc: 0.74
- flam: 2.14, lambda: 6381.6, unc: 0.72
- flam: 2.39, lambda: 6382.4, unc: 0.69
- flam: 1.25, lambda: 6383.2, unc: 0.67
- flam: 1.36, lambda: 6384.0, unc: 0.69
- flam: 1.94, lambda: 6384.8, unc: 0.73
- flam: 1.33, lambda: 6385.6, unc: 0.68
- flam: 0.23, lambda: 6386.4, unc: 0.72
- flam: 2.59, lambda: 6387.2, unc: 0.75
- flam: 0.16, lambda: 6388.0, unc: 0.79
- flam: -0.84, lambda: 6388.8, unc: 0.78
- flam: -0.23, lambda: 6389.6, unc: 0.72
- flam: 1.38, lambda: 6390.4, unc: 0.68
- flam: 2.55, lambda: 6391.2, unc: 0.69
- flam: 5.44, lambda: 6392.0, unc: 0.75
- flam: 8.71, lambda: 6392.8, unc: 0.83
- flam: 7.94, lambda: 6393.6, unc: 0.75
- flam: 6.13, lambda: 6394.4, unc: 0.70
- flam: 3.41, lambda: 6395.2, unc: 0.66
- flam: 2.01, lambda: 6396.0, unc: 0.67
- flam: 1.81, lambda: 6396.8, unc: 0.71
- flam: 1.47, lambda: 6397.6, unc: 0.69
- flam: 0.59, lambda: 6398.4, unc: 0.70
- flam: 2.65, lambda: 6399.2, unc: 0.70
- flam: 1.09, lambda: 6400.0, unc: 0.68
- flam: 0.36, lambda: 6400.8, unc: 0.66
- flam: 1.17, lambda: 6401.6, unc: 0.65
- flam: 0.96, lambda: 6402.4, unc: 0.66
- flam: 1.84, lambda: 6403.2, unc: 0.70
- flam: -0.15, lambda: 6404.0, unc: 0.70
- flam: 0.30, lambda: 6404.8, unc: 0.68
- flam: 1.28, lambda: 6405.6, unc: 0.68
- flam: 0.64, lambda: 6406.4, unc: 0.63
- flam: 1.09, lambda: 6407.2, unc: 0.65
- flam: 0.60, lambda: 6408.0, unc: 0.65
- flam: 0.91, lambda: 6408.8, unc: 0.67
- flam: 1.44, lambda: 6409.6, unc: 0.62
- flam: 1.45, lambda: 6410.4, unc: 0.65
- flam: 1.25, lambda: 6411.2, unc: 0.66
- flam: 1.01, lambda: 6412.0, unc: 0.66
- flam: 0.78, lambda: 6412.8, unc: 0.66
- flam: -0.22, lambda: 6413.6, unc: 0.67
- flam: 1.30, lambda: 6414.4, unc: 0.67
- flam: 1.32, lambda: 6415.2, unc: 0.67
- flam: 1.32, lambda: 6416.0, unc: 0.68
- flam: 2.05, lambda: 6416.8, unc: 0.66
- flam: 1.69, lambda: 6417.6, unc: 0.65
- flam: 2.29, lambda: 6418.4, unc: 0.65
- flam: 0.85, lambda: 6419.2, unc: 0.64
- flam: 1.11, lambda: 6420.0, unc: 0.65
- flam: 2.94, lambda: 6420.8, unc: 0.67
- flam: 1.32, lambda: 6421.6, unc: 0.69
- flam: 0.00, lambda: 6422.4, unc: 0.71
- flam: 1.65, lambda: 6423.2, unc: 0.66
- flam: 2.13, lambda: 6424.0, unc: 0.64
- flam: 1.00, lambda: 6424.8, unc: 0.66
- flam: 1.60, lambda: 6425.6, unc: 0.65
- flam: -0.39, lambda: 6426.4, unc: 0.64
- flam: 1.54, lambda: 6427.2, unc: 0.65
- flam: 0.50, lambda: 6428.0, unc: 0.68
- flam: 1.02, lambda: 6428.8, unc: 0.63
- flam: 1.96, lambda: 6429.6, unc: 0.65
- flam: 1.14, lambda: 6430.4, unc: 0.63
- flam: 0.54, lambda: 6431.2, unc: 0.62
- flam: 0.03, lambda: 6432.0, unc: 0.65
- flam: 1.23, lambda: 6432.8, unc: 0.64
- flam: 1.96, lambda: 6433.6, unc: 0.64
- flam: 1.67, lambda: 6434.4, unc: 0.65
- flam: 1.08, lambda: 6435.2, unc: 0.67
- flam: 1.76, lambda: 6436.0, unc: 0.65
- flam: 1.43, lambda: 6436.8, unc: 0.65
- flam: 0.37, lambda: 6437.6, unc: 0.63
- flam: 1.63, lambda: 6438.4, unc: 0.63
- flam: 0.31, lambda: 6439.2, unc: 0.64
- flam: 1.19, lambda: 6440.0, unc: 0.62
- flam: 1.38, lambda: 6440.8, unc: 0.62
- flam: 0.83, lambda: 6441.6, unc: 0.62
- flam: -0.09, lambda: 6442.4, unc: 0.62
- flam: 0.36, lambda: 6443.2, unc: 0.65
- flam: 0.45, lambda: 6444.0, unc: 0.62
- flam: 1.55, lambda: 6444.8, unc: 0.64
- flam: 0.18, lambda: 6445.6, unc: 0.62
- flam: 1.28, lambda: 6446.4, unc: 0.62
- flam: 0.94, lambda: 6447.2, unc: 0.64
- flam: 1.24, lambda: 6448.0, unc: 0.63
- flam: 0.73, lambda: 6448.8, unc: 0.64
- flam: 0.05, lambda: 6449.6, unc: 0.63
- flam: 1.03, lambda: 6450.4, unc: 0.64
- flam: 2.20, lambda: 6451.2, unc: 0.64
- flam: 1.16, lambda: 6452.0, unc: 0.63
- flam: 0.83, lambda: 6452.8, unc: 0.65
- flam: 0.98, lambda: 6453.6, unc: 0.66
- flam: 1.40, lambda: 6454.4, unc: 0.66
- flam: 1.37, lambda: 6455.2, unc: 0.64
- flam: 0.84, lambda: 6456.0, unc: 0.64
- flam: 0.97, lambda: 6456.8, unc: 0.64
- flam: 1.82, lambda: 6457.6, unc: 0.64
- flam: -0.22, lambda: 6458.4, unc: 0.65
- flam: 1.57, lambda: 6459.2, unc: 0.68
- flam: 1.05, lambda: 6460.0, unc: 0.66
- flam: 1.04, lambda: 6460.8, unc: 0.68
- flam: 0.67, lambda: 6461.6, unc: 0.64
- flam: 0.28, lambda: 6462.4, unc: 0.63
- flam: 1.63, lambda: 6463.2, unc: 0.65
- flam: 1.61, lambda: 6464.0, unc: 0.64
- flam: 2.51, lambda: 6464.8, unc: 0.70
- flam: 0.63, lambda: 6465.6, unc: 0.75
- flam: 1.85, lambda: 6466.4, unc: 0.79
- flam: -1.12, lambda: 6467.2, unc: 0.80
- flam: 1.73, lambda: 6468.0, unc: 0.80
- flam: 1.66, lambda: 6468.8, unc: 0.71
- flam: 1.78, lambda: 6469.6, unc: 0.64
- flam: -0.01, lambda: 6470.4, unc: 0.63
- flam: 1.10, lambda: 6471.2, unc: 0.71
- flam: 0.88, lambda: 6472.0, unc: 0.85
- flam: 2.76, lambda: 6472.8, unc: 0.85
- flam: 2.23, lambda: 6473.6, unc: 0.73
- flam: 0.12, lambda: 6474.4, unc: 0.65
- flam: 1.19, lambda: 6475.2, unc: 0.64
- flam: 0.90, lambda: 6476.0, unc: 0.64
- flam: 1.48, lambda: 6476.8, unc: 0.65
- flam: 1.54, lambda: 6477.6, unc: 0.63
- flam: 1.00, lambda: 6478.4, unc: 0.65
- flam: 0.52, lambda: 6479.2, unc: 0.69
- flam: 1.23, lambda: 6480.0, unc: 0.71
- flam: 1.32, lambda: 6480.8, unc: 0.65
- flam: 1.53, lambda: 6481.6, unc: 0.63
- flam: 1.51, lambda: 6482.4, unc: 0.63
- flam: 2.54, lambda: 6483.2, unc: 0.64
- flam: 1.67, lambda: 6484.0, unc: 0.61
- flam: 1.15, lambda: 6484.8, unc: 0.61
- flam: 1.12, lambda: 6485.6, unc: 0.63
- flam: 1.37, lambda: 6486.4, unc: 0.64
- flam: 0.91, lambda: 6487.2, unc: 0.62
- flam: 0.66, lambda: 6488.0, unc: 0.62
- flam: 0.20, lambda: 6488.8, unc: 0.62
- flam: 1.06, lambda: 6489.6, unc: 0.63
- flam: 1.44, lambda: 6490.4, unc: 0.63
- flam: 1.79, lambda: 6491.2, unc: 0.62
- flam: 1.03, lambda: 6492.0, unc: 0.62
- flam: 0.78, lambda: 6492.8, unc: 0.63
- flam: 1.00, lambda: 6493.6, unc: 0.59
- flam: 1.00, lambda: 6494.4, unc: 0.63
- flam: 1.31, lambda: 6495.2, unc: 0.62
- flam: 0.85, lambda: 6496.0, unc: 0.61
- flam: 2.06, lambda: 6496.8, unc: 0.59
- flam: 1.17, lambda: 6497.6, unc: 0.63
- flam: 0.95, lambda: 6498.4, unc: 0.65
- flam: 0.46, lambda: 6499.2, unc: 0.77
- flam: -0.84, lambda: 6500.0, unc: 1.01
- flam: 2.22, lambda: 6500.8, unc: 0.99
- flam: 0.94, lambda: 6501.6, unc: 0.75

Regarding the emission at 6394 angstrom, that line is [O III]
